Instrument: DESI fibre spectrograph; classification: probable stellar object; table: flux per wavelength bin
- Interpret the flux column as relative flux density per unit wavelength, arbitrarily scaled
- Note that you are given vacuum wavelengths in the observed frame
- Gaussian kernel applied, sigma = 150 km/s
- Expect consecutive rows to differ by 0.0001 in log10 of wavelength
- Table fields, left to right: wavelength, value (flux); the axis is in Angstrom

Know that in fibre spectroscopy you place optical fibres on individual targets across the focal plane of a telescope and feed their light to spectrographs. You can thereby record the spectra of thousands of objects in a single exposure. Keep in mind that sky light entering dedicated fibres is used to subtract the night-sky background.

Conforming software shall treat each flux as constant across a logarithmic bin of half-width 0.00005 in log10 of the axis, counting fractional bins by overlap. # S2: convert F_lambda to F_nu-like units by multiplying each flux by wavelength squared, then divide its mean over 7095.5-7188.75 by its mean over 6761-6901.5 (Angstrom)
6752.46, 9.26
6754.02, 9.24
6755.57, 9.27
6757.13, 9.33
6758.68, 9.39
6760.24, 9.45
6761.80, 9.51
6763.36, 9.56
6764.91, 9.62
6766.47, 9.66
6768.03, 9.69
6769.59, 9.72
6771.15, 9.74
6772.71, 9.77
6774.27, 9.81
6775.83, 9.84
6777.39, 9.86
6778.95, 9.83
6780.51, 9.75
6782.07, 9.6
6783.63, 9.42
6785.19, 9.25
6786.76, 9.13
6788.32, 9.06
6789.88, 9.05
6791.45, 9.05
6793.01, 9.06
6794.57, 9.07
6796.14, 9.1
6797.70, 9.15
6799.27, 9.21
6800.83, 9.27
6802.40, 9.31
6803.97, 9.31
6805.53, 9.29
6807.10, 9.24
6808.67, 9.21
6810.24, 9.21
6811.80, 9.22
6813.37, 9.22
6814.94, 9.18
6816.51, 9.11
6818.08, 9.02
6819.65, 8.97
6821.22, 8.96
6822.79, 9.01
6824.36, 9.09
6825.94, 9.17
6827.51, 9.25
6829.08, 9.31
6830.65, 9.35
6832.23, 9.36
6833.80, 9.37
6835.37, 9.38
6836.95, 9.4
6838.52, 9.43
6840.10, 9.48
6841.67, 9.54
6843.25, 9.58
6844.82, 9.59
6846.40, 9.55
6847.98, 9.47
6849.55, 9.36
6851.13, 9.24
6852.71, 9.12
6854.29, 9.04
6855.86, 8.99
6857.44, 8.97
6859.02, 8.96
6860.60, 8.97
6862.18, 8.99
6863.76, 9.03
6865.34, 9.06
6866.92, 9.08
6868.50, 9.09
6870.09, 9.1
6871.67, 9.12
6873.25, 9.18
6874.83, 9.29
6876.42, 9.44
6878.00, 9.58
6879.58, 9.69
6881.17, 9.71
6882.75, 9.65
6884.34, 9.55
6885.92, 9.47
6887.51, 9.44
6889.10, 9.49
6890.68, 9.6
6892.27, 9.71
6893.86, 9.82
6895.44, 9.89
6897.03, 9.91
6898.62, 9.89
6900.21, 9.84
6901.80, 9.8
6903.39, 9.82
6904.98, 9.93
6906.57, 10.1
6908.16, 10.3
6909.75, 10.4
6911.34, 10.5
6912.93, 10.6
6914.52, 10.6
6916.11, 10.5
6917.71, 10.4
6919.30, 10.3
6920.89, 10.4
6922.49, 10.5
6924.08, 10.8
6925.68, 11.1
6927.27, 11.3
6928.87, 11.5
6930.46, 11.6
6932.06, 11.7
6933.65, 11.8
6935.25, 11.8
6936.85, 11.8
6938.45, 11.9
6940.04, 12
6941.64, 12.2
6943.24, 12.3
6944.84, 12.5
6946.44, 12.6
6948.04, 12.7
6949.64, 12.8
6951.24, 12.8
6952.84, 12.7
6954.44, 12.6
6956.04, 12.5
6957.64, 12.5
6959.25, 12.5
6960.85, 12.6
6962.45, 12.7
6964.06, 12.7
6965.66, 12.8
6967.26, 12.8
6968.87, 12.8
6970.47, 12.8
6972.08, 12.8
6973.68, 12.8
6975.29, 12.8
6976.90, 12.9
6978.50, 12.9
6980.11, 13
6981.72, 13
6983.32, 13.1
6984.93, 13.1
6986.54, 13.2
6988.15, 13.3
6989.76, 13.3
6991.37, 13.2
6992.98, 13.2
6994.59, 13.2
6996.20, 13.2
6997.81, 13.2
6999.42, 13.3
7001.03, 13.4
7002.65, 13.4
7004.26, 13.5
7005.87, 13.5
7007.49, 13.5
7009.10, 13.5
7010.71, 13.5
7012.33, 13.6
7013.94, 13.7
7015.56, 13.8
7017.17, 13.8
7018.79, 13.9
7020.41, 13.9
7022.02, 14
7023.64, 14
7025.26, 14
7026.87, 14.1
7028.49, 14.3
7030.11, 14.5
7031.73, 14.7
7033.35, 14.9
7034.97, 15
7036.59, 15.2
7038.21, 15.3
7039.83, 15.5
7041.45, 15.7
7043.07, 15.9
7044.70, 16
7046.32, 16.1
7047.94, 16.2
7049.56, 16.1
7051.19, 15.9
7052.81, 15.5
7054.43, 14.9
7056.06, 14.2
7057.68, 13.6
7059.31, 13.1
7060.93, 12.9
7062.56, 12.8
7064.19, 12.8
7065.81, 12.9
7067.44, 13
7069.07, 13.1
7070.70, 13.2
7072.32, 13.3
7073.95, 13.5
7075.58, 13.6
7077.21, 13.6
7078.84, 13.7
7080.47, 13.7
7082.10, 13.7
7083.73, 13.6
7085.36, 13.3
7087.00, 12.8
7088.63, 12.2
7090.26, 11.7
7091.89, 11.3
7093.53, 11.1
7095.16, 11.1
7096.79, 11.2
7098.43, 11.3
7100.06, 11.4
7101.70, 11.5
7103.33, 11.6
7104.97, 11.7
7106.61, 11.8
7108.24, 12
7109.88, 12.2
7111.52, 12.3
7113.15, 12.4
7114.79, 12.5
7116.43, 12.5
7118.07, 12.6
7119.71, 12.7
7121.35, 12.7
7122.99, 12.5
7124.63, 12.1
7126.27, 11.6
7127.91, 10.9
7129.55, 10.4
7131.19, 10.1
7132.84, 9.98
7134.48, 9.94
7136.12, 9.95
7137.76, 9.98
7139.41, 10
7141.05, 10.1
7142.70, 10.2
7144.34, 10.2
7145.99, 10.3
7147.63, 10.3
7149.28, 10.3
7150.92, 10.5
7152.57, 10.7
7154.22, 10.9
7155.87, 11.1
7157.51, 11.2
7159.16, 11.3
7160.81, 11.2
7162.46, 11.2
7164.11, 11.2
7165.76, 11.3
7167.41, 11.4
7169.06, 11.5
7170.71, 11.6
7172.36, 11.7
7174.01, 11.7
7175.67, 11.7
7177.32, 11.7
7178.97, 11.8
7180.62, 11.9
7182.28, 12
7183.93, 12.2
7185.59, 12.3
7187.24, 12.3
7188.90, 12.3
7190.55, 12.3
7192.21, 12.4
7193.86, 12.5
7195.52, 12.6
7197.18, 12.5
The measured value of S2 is 1.32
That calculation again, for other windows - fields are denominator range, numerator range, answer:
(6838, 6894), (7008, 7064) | 1.63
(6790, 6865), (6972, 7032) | 1.54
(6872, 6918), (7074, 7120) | 1.33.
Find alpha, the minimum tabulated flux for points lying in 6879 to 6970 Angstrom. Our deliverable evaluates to 9.44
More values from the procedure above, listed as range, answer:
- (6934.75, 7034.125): 11.8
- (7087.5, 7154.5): 9.94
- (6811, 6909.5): 8.96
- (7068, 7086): 13.1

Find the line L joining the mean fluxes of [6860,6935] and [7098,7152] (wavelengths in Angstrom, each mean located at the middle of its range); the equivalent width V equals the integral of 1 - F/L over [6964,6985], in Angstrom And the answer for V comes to -5.0 Angstrom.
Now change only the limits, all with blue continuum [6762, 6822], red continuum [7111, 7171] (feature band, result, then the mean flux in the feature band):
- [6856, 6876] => 1.3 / 9.07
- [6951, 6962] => -2.6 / 12.6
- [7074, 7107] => -4.5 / 12.3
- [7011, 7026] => -4.8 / 13.8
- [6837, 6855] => 0.4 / 9.4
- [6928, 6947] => -3.5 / 12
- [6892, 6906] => 0.1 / 9.85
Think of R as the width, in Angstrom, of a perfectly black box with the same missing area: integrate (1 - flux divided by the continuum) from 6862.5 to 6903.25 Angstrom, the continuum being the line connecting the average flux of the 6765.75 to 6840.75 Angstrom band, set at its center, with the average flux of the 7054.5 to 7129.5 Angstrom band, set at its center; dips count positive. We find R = 2.9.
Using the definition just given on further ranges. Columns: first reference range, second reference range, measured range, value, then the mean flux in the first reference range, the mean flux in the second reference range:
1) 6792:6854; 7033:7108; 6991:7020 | -2.5 Angstrom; 9.26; 13.5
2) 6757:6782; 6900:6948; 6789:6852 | 5.4 Angstrom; 9.67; 11.1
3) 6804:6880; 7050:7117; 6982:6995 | -2.0 Angstrom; 9.23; 12.8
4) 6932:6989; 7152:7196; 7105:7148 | 2.4 Angstrom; 12.6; 11.7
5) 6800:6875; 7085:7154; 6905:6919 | -0.9 Angstrom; 9.22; 11.3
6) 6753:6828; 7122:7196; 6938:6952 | -3.2 Angstrom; 9.34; 11.2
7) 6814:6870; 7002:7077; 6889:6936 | 2.2 Angstrom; 9.21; 14.2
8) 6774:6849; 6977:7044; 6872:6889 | 2.2 Angstrom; 9.31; 13.9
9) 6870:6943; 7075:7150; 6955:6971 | -2.9 Angstrom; 10.4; 11.7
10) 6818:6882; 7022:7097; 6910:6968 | -2.9 Angstrom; 9.25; 13.9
